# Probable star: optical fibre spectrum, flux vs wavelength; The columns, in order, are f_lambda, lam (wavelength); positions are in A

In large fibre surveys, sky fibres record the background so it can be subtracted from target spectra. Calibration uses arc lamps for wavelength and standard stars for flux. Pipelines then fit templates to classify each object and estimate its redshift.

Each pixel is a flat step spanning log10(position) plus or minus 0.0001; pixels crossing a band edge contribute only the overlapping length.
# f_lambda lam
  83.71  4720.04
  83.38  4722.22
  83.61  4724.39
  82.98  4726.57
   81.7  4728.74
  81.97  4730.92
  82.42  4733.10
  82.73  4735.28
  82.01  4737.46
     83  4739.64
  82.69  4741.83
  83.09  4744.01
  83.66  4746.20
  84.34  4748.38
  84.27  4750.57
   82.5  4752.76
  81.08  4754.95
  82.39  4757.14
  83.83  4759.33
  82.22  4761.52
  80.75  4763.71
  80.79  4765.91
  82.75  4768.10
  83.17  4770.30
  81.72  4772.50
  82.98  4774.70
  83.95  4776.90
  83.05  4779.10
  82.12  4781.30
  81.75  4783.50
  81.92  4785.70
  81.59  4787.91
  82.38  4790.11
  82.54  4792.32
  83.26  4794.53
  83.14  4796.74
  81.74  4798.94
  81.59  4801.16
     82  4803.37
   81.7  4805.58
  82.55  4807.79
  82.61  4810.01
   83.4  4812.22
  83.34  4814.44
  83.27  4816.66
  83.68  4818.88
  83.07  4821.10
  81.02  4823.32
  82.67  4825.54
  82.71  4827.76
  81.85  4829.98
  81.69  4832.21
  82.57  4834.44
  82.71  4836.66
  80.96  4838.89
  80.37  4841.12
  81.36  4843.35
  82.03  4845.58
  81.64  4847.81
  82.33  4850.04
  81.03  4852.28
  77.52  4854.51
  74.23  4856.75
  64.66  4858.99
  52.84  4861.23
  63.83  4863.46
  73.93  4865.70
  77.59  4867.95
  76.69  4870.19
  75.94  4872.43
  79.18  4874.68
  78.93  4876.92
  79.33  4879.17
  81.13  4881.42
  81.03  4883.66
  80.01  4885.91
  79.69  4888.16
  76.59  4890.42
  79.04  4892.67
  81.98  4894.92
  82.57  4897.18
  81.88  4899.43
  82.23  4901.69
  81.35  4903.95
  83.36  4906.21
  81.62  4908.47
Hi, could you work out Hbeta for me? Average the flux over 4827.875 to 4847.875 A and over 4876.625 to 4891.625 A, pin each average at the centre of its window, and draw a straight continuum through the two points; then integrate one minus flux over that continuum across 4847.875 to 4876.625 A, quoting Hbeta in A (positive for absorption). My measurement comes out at 2.43 A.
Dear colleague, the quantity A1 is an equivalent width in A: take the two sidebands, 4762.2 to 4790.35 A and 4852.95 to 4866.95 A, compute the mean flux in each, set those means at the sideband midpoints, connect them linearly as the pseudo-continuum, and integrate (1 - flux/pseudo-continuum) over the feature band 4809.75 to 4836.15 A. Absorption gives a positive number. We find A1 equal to -2.91 A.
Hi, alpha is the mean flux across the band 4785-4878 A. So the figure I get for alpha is 79.6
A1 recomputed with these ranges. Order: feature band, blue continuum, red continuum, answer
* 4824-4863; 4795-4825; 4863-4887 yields 0.9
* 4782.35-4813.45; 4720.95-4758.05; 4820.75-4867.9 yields -0.9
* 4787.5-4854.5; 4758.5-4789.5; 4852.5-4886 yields -3.2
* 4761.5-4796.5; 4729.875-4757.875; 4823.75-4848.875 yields 0.0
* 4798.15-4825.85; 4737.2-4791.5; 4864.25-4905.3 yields -0.4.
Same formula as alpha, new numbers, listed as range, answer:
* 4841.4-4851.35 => 81.7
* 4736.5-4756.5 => 82.9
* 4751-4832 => 82.4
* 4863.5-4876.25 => 75.6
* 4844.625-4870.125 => 73.8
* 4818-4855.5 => 81.7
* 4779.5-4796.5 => 82.3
